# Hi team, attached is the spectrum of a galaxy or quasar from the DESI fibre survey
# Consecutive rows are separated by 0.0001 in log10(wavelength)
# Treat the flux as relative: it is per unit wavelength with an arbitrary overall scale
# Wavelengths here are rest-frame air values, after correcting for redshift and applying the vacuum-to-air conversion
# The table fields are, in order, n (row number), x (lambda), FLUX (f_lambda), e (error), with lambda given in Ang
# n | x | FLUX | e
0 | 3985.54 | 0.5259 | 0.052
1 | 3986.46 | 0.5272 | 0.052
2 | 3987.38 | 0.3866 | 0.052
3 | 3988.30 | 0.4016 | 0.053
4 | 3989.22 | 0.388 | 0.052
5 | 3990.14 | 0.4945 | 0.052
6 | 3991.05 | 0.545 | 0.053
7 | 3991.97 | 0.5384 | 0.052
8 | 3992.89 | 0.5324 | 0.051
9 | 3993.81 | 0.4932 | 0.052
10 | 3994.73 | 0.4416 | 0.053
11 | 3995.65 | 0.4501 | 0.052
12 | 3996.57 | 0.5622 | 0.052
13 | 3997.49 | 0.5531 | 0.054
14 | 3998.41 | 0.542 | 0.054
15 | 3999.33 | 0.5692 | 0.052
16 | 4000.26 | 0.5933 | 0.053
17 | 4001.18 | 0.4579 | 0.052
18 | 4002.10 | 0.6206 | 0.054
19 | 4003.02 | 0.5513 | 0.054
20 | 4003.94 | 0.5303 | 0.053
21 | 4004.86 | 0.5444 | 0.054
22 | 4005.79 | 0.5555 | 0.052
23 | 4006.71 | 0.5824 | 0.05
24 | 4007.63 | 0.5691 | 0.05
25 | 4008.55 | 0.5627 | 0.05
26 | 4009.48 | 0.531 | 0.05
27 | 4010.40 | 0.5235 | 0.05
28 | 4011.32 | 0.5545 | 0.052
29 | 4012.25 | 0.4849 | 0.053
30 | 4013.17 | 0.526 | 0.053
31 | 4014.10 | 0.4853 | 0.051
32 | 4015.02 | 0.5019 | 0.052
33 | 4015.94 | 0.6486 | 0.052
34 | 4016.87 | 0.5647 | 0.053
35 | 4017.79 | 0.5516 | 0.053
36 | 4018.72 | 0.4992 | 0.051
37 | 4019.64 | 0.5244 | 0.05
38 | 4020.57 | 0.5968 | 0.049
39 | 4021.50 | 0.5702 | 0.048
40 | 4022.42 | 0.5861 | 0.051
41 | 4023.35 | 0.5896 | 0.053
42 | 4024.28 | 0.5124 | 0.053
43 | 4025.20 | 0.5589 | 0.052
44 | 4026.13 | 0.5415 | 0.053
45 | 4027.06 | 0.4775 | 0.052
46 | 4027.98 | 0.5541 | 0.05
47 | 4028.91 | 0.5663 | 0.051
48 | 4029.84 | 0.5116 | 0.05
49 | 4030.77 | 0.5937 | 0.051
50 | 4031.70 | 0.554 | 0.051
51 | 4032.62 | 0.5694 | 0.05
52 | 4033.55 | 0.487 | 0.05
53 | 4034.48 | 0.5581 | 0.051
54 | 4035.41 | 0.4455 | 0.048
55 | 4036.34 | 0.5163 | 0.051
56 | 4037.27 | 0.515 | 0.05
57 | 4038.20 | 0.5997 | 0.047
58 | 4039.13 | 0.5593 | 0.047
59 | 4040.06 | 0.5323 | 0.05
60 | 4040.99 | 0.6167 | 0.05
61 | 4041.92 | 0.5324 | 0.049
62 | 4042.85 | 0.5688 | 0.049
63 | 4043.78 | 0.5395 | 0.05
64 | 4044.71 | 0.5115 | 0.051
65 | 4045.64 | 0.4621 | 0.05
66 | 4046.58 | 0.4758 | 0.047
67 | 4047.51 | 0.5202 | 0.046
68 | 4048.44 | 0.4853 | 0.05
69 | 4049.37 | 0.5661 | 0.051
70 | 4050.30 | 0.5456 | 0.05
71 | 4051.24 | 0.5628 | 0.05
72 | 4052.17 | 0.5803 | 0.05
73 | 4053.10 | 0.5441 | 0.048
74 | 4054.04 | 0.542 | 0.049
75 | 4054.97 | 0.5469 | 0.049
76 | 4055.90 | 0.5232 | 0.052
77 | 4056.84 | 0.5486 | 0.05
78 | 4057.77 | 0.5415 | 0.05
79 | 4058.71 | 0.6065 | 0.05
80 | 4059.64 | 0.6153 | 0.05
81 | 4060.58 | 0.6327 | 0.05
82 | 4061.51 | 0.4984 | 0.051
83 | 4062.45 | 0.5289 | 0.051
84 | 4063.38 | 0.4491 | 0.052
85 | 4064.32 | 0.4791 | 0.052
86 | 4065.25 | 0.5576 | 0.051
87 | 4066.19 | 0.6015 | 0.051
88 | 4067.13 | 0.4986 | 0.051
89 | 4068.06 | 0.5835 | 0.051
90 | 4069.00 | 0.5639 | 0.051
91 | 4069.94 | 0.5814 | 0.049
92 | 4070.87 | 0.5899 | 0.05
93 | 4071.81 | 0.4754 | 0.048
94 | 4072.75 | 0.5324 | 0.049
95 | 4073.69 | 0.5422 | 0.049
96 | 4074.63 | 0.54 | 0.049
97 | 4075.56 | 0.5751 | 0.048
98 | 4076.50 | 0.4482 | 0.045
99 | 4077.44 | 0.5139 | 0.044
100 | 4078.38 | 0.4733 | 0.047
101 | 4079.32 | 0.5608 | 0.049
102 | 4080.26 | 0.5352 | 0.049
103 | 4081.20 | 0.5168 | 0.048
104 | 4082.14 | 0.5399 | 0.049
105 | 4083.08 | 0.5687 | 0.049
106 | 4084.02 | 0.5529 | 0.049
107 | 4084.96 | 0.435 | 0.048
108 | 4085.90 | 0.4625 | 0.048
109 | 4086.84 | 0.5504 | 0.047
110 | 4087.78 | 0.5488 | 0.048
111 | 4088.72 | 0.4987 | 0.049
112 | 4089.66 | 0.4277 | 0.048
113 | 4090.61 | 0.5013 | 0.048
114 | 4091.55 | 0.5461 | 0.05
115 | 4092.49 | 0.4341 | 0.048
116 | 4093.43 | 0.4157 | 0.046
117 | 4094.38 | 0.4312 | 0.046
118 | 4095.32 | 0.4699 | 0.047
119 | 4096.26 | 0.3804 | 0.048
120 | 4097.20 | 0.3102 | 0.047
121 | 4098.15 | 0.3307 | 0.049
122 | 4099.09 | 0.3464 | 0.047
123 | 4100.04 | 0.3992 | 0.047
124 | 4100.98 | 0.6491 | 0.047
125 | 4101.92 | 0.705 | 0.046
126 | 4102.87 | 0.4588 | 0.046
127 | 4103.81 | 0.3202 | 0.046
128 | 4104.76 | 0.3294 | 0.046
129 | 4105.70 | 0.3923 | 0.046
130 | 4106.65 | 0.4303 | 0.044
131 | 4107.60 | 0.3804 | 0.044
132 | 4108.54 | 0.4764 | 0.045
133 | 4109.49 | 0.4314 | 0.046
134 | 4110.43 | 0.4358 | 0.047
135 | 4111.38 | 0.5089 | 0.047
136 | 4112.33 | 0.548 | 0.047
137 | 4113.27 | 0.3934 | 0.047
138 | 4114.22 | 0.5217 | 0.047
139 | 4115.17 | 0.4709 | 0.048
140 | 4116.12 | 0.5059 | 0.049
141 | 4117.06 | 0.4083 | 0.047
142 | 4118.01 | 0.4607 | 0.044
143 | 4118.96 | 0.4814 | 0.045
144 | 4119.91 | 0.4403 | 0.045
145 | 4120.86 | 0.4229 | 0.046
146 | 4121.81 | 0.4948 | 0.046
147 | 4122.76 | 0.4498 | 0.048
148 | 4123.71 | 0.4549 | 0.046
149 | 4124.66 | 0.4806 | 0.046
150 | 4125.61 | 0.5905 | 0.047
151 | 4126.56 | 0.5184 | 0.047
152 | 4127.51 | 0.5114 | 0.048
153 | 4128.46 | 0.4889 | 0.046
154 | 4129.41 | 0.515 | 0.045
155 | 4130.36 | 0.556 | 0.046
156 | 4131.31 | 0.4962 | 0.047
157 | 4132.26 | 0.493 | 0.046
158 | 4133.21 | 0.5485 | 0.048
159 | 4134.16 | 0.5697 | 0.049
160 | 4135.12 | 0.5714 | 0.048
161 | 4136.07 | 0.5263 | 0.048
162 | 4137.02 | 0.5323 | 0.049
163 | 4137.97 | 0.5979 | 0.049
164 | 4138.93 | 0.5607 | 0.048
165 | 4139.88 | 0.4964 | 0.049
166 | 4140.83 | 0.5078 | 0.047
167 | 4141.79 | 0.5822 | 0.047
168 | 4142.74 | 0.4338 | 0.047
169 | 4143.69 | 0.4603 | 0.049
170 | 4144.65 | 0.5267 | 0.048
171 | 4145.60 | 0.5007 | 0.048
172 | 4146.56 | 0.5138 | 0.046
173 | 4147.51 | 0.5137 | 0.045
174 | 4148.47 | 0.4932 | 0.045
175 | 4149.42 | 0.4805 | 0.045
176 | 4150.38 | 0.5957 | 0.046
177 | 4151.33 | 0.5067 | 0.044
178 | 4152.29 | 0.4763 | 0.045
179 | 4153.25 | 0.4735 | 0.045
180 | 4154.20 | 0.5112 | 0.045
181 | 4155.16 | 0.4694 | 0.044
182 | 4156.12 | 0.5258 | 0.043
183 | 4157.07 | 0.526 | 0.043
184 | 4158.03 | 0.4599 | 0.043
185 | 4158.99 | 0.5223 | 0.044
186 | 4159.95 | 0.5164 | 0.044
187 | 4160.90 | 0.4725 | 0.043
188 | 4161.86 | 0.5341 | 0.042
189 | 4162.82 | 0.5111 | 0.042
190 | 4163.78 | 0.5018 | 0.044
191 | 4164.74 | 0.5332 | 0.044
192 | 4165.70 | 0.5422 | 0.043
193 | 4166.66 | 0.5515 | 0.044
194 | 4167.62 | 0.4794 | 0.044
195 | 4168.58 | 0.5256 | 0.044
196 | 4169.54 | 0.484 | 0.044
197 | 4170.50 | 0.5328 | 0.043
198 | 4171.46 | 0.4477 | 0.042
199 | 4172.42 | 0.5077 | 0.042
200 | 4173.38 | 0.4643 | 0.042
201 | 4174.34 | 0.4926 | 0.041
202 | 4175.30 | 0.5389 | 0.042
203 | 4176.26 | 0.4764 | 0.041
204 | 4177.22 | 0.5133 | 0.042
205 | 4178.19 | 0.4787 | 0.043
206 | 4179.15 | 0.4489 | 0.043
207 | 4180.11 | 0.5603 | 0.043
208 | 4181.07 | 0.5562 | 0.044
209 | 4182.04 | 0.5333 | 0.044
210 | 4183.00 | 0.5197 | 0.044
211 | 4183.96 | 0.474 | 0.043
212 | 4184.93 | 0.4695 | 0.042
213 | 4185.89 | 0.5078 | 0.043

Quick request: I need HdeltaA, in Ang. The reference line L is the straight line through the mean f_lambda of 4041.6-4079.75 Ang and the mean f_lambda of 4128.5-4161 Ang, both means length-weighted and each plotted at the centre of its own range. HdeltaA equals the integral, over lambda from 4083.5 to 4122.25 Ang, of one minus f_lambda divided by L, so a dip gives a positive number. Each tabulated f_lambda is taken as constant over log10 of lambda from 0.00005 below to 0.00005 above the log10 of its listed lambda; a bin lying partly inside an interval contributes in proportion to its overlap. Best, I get 5.2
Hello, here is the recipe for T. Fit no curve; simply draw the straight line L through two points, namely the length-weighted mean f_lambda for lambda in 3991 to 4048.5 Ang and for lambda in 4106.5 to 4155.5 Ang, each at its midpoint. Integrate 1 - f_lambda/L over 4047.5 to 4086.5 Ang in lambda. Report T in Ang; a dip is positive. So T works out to -1.2 Ang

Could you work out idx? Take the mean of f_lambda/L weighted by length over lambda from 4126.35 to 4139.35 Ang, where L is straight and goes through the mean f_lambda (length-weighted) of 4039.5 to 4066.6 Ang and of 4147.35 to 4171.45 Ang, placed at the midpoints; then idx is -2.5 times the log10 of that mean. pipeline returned -0.04 mag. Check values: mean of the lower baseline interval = 0.542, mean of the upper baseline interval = 0.508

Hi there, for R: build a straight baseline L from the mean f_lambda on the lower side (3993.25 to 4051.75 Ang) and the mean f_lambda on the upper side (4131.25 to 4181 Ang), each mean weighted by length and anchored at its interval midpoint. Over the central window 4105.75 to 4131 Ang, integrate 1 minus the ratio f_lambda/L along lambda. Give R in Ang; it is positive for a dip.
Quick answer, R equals 2.2 Ang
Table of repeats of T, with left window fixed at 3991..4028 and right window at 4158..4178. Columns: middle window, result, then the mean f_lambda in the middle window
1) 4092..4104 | 1.92 Ang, 0.438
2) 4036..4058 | -0.28 Ang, 0.539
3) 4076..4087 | 0.26 Ang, 0.512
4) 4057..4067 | -0.38 Ang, 0.549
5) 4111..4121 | 0.90 Ang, 0.47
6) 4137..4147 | -0.14 Ang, 0.519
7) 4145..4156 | 0.12 Ang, 0.504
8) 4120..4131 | 0.40 Ang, 0.496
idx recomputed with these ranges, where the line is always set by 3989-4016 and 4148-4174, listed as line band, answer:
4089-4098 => 0.192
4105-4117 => 0.133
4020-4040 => -0.038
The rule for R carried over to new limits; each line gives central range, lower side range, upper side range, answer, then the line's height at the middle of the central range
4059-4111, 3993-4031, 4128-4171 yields 3.6 Ang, 0.528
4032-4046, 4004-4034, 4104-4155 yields 0.0 Ang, 0.536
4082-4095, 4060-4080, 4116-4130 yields 0.6 Ang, 0.516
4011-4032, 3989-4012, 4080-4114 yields -1.2 Ang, 0.517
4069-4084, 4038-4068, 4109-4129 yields -0.4 Ang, 0.52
